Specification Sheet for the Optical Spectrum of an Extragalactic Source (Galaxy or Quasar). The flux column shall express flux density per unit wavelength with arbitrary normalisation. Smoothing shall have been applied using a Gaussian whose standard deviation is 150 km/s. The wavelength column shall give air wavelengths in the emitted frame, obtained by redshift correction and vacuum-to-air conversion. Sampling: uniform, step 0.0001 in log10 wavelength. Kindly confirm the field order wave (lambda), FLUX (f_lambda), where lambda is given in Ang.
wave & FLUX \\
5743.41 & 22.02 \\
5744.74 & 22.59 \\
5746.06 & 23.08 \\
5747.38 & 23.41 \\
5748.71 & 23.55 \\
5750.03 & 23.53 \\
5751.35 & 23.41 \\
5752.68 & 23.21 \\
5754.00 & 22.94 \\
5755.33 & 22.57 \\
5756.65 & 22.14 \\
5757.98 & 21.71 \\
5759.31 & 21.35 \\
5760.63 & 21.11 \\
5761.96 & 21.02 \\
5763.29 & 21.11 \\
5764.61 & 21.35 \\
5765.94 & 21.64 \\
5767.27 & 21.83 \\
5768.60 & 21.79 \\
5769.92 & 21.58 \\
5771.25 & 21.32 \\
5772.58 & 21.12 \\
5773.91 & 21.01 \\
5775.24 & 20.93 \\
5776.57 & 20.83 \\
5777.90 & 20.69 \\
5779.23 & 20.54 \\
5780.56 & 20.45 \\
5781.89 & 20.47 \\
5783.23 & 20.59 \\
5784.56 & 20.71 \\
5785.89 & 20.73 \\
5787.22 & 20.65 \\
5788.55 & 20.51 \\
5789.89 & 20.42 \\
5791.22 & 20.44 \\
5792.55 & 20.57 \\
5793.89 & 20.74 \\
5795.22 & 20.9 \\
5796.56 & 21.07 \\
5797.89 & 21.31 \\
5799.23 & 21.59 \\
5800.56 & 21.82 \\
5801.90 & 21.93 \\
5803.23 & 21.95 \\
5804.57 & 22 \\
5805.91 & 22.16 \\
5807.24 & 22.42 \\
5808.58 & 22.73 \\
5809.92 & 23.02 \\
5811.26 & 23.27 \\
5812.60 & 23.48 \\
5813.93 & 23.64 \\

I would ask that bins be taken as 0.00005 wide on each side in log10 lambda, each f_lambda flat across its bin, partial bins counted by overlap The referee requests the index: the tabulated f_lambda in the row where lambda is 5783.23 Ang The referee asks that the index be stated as 20.59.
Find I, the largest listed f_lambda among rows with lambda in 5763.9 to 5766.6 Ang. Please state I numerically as 21.64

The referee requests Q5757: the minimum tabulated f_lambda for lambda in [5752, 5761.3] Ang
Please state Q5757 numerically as 21.11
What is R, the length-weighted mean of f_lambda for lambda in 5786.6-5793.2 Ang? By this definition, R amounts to 20.5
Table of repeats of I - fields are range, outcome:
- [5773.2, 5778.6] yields 21.01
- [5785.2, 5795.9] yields 20.9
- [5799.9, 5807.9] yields 22.42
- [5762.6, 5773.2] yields 21.83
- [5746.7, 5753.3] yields 23.55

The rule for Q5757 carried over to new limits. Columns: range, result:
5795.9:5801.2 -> 21.07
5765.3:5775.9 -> 20.93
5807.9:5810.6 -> 22.73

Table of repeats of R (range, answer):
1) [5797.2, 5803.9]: 21.7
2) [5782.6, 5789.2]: 20.7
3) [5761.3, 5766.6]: 21.3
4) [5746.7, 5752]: 23.5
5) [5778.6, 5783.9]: 20.5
